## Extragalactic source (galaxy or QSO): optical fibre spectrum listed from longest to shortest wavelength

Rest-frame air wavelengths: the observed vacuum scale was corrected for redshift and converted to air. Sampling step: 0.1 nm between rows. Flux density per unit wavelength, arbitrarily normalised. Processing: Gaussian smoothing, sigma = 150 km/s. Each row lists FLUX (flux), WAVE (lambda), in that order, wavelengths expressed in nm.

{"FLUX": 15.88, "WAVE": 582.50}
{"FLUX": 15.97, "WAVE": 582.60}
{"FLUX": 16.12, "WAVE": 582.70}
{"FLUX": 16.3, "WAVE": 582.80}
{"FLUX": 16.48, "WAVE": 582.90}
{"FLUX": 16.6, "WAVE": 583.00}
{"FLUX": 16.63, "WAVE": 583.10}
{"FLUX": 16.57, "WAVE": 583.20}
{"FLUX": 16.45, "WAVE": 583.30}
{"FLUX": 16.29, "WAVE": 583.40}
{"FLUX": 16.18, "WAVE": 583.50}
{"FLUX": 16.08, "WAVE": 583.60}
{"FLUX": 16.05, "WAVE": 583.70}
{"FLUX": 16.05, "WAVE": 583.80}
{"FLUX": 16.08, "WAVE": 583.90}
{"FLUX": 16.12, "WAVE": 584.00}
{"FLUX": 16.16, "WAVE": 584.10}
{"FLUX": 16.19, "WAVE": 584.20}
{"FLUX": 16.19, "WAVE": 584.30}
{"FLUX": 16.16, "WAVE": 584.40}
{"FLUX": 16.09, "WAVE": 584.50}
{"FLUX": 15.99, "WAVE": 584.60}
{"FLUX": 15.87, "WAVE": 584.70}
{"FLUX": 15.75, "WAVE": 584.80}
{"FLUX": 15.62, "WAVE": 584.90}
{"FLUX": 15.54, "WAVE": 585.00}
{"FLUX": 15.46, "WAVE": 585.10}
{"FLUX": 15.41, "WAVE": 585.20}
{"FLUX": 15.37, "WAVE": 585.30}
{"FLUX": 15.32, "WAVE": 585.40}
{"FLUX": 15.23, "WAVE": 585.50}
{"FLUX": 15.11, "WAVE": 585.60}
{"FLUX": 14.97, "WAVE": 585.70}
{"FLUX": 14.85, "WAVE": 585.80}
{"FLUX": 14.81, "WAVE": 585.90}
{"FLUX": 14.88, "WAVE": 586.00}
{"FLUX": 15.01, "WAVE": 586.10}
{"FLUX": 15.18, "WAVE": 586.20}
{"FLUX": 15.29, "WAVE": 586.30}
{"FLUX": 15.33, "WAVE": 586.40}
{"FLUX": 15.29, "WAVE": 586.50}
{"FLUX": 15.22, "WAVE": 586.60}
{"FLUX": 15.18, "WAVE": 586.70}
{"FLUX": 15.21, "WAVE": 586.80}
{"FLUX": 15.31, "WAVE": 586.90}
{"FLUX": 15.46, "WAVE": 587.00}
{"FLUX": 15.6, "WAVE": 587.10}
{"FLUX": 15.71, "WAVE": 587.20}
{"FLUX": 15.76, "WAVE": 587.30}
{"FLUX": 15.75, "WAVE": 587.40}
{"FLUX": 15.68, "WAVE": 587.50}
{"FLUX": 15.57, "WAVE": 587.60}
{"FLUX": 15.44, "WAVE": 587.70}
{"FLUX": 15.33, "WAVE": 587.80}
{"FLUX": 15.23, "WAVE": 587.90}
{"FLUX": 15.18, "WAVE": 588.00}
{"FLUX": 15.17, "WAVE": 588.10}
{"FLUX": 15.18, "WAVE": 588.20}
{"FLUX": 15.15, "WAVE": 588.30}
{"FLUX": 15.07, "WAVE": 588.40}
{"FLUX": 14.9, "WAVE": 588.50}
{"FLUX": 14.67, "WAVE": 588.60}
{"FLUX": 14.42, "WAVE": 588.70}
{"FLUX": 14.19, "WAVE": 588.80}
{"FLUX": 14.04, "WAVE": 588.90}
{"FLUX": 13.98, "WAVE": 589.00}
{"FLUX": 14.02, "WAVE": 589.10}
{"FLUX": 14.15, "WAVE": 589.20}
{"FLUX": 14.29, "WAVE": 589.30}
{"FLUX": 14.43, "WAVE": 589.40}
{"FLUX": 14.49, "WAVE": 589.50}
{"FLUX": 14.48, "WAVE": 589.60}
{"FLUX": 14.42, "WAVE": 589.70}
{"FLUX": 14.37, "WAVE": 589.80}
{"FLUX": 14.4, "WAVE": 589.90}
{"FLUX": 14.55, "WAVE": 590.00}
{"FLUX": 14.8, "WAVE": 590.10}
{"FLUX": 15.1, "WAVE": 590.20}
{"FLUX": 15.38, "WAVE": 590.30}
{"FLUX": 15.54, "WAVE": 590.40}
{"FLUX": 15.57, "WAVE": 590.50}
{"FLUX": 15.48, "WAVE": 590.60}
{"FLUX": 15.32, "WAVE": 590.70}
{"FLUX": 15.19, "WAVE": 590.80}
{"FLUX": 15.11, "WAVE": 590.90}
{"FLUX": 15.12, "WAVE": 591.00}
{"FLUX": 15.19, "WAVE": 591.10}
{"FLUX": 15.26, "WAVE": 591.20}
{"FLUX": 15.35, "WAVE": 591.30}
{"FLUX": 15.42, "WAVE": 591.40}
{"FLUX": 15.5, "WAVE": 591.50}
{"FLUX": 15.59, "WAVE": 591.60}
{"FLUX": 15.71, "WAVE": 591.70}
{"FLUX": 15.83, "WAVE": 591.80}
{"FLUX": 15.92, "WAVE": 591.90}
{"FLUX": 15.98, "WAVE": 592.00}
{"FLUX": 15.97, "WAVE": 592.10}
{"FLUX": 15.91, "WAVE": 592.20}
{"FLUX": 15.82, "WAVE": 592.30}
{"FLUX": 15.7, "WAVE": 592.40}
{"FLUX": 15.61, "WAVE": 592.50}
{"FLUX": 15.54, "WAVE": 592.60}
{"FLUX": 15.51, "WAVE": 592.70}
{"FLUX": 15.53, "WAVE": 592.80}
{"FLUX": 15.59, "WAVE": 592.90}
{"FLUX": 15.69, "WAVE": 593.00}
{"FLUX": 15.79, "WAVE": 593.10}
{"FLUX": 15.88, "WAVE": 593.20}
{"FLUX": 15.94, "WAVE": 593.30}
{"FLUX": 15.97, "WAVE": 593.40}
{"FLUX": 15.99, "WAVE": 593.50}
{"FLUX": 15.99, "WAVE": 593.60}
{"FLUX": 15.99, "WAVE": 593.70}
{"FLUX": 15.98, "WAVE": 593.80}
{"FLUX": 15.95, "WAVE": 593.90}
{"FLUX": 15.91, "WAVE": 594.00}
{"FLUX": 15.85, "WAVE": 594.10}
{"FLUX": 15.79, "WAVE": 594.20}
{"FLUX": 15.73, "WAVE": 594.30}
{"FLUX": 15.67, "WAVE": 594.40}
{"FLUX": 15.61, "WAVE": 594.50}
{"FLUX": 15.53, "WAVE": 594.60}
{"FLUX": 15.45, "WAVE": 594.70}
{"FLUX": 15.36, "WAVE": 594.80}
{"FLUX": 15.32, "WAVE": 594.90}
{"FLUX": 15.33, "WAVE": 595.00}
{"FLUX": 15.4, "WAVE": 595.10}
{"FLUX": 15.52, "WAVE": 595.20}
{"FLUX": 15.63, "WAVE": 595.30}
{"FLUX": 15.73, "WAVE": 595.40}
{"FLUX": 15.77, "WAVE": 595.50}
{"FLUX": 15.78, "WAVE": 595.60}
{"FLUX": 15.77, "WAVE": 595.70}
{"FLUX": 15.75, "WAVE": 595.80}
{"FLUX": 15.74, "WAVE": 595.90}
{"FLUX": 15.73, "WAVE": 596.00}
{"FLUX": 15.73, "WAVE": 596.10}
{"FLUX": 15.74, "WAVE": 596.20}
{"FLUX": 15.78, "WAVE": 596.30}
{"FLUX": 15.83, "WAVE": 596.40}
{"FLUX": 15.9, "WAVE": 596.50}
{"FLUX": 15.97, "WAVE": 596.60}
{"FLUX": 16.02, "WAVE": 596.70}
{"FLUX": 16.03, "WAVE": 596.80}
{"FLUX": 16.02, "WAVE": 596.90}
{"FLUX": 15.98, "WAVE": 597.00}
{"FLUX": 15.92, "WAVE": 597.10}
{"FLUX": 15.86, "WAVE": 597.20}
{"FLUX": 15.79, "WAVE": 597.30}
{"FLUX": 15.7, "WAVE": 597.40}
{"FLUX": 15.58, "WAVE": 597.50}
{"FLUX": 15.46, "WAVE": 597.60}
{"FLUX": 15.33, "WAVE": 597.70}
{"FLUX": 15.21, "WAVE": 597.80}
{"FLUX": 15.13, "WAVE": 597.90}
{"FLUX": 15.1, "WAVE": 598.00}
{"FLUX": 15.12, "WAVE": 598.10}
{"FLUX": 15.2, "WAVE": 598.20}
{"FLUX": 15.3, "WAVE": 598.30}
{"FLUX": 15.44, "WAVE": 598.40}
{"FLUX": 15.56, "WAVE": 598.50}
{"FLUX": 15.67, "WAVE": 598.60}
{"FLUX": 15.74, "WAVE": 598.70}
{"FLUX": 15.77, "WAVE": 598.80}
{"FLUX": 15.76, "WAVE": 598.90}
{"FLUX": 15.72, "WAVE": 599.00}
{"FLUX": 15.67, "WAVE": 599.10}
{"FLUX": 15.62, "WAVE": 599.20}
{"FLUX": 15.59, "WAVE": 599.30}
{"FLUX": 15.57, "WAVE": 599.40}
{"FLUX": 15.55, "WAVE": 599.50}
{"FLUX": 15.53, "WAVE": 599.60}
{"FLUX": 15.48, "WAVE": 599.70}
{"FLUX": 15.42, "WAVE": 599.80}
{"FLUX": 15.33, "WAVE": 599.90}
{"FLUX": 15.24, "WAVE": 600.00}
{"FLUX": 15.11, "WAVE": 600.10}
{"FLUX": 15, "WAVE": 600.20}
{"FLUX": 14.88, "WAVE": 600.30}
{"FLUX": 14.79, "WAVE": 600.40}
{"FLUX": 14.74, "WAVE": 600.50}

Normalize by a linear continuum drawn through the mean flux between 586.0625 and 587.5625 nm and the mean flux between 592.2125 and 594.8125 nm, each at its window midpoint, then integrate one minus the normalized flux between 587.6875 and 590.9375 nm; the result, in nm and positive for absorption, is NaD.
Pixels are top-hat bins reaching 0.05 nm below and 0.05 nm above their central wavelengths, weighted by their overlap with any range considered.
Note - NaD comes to 0.15 nm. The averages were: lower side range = 15.4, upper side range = 15.8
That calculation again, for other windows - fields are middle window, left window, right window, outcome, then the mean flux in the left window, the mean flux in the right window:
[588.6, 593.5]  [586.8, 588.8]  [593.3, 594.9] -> 0.107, 15.3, 15.8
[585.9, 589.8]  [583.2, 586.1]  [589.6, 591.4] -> 0.097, 15.7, 15.1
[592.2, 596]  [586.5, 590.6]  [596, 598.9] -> -0.079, 15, 15.6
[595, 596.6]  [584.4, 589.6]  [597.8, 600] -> -0.034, 15.1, 15.5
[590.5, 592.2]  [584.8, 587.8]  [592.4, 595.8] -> 0.007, 15.3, 15.7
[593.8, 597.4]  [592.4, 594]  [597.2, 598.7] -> -0.031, 15.8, 15.4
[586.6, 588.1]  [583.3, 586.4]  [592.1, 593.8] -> 0.024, 15.7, 15.8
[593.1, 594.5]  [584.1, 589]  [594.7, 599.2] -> -0.031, 15.3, 15.6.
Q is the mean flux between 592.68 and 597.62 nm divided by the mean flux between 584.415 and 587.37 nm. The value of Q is 1.0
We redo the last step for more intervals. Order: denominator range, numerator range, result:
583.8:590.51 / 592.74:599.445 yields 1.03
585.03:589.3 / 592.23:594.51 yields 1.05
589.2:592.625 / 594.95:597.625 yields 1.04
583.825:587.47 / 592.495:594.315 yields 1.02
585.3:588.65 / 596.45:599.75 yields 1.02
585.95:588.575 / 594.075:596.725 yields 1.02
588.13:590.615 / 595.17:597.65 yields 1.08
